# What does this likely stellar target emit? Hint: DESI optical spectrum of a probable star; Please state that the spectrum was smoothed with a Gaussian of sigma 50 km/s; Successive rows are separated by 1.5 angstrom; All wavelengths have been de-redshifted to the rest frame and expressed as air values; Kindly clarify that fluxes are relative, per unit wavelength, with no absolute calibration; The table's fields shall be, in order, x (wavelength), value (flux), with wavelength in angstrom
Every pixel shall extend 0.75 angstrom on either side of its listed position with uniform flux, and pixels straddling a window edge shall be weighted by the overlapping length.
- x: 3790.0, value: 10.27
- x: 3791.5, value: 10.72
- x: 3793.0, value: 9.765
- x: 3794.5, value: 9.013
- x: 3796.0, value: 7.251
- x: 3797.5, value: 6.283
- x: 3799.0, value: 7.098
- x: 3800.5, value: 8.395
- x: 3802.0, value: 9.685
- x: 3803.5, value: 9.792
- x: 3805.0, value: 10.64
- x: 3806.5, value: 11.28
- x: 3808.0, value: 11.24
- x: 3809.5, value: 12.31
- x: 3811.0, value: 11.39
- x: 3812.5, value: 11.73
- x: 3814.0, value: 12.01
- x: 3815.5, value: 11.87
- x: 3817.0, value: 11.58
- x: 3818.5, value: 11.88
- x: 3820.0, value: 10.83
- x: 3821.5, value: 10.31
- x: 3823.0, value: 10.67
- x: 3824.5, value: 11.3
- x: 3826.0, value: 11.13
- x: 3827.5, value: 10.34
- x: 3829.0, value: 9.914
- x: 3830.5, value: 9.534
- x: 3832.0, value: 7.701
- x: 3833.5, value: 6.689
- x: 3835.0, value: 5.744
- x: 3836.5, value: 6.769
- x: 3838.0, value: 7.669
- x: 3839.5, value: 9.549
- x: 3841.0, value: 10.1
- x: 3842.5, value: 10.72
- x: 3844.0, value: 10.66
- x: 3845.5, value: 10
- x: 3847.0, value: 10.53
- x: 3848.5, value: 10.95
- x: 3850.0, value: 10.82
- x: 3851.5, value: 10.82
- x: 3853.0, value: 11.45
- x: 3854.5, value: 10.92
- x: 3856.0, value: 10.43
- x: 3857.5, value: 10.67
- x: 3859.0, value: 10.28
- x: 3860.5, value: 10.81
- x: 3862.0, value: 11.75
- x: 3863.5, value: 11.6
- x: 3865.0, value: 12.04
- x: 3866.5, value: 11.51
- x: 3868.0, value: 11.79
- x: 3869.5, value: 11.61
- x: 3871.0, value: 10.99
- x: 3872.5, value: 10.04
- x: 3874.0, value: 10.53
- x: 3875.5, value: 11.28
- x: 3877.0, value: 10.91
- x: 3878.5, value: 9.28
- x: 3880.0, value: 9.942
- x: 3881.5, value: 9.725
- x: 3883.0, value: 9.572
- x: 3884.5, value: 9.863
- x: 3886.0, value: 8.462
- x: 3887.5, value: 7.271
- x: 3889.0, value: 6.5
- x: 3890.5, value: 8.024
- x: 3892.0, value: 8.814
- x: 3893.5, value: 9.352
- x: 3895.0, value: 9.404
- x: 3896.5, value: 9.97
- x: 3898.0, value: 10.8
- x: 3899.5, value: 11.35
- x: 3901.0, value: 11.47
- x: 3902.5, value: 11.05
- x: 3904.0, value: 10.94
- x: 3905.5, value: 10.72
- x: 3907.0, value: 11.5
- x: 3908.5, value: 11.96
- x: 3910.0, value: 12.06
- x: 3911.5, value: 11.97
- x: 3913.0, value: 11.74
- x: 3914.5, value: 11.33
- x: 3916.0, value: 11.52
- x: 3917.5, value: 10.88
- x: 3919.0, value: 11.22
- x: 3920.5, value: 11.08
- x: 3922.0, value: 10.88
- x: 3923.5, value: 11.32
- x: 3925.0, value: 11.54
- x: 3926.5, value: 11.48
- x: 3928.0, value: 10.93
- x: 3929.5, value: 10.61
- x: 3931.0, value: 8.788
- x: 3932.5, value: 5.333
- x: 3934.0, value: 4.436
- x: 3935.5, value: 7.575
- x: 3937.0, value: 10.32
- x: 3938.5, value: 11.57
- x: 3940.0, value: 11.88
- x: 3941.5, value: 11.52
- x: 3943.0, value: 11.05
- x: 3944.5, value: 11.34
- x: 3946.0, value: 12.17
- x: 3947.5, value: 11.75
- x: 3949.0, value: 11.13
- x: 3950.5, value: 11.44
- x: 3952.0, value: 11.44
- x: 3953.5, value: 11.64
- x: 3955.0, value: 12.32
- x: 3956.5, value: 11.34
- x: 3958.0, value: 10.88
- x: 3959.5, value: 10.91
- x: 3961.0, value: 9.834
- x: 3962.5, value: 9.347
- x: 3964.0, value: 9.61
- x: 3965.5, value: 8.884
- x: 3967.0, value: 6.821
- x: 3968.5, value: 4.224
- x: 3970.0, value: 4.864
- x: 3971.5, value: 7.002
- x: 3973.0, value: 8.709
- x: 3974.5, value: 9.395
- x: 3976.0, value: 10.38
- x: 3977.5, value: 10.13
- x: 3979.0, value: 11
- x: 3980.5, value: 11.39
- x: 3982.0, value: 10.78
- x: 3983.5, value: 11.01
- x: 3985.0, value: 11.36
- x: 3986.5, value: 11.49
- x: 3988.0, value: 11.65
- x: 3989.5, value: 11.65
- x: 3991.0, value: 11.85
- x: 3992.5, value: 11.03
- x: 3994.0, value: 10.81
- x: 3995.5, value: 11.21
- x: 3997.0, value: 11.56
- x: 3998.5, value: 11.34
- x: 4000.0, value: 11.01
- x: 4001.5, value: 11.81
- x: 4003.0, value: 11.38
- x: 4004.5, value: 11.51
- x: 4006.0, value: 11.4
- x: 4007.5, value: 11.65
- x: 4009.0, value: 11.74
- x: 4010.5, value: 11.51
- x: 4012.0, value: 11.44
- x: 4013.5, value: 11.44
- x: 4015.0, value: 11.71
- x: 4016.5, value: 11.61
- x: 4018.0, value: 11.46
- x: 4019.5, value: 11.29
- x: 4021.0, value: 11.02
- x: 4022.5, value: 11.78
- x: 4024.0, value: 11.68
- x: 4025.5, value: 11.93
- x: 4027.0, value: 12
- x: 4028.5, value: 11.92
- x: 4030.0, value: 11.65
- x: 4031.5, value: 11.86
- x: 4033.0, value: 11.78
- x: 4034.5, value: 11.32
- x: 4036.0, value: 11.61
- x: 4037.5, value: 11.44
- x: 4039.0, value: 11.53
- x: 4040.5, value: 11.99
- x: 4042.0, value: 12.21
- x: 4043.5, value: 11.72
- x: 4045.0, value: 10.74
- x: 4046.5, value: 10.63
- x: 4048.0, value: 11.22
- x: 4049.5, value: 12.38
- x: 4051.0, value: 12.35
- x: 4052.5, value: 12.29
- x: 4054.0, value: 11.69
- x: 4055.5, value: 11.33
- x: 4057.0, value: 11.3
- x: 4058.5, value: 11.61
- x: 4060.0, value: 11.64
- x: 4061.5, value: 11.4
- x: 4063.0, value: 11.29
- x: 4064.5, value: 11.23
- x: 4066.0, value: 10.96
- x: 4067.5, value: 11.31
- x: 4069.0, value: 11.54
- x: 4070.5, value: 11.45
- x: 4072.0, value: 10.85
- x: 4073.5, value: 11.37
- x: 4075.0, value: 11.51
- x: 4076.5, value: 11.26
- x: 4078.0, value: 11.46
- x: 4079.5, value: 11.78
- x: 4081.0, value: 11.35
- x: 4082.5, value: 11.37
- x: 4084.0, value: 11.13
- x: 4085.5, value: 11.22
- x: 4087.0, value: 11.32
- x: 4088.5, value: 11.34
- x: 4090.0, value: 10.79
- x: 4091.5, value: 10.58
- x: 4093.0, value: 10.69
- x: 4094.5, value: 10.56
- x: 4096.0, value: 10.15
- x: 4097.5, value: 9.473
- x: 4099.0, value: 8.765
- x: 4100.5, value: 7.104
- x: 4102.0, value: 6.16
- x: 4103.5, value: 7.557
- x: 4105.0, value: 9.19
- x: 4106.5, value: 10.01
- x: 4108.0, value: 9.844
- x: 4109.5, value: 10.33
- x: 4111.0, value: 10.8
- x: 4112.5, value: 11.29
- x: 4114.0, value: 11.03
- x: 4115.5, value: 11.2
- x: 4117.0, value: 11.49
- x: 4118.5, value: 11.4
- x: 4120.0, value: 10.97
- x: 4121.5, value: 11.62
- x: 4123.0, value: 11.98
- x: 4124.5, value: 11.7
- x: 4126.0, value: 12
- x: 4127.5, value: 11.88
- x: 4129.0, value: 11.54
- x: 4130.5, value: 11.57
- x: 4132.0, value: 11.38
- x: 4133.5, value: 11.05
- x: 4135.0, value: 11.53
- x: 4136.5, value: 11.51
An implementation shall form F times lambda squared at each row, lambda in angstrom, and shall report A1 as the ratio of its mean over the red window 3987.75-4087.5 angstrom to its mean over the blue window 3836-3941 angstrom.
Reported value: 1.20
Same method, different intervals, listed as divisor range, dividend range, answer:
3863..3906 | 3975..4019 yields 1.18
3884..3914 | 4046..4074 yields 1.22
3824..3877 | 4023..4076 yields 1.25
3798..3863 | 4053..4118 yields 1.19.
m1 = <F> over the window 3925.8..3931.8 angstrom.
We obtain 10.4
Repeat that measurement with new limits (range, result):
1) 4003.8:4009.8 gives 11.6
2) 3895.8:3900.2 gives 10.7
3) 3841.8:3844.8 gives 10.7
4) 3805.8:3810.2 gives 11.6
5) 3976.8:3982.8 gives 10.8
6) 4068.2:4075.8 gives 11.3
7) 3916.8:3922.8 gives 11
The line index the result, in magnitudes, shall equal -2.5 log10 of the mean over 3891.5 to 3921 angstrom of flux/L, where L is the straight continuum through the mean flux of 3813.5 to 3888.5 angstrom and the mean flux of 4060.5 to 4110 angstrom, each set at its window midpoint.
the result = -0.07 mag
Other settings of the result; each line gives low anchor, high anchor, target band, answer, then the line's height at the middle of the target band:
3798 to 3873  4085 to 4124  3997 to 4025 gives -0.12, 10.3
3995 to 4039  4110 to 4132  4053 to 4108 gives 0.08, 11.5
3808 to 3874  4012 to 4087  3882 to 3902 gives 0.16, 10.8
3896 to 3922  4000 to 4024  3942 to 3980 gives 0.15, 11.4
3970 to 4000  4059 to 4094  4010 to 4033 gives -0.07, 10.9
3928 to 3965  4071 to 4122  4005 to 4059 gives -0.12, 10.4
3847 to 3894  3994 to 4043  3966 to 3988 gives 0.21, 11.2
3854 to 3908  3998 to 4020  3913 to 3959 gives 0.01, 10.8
